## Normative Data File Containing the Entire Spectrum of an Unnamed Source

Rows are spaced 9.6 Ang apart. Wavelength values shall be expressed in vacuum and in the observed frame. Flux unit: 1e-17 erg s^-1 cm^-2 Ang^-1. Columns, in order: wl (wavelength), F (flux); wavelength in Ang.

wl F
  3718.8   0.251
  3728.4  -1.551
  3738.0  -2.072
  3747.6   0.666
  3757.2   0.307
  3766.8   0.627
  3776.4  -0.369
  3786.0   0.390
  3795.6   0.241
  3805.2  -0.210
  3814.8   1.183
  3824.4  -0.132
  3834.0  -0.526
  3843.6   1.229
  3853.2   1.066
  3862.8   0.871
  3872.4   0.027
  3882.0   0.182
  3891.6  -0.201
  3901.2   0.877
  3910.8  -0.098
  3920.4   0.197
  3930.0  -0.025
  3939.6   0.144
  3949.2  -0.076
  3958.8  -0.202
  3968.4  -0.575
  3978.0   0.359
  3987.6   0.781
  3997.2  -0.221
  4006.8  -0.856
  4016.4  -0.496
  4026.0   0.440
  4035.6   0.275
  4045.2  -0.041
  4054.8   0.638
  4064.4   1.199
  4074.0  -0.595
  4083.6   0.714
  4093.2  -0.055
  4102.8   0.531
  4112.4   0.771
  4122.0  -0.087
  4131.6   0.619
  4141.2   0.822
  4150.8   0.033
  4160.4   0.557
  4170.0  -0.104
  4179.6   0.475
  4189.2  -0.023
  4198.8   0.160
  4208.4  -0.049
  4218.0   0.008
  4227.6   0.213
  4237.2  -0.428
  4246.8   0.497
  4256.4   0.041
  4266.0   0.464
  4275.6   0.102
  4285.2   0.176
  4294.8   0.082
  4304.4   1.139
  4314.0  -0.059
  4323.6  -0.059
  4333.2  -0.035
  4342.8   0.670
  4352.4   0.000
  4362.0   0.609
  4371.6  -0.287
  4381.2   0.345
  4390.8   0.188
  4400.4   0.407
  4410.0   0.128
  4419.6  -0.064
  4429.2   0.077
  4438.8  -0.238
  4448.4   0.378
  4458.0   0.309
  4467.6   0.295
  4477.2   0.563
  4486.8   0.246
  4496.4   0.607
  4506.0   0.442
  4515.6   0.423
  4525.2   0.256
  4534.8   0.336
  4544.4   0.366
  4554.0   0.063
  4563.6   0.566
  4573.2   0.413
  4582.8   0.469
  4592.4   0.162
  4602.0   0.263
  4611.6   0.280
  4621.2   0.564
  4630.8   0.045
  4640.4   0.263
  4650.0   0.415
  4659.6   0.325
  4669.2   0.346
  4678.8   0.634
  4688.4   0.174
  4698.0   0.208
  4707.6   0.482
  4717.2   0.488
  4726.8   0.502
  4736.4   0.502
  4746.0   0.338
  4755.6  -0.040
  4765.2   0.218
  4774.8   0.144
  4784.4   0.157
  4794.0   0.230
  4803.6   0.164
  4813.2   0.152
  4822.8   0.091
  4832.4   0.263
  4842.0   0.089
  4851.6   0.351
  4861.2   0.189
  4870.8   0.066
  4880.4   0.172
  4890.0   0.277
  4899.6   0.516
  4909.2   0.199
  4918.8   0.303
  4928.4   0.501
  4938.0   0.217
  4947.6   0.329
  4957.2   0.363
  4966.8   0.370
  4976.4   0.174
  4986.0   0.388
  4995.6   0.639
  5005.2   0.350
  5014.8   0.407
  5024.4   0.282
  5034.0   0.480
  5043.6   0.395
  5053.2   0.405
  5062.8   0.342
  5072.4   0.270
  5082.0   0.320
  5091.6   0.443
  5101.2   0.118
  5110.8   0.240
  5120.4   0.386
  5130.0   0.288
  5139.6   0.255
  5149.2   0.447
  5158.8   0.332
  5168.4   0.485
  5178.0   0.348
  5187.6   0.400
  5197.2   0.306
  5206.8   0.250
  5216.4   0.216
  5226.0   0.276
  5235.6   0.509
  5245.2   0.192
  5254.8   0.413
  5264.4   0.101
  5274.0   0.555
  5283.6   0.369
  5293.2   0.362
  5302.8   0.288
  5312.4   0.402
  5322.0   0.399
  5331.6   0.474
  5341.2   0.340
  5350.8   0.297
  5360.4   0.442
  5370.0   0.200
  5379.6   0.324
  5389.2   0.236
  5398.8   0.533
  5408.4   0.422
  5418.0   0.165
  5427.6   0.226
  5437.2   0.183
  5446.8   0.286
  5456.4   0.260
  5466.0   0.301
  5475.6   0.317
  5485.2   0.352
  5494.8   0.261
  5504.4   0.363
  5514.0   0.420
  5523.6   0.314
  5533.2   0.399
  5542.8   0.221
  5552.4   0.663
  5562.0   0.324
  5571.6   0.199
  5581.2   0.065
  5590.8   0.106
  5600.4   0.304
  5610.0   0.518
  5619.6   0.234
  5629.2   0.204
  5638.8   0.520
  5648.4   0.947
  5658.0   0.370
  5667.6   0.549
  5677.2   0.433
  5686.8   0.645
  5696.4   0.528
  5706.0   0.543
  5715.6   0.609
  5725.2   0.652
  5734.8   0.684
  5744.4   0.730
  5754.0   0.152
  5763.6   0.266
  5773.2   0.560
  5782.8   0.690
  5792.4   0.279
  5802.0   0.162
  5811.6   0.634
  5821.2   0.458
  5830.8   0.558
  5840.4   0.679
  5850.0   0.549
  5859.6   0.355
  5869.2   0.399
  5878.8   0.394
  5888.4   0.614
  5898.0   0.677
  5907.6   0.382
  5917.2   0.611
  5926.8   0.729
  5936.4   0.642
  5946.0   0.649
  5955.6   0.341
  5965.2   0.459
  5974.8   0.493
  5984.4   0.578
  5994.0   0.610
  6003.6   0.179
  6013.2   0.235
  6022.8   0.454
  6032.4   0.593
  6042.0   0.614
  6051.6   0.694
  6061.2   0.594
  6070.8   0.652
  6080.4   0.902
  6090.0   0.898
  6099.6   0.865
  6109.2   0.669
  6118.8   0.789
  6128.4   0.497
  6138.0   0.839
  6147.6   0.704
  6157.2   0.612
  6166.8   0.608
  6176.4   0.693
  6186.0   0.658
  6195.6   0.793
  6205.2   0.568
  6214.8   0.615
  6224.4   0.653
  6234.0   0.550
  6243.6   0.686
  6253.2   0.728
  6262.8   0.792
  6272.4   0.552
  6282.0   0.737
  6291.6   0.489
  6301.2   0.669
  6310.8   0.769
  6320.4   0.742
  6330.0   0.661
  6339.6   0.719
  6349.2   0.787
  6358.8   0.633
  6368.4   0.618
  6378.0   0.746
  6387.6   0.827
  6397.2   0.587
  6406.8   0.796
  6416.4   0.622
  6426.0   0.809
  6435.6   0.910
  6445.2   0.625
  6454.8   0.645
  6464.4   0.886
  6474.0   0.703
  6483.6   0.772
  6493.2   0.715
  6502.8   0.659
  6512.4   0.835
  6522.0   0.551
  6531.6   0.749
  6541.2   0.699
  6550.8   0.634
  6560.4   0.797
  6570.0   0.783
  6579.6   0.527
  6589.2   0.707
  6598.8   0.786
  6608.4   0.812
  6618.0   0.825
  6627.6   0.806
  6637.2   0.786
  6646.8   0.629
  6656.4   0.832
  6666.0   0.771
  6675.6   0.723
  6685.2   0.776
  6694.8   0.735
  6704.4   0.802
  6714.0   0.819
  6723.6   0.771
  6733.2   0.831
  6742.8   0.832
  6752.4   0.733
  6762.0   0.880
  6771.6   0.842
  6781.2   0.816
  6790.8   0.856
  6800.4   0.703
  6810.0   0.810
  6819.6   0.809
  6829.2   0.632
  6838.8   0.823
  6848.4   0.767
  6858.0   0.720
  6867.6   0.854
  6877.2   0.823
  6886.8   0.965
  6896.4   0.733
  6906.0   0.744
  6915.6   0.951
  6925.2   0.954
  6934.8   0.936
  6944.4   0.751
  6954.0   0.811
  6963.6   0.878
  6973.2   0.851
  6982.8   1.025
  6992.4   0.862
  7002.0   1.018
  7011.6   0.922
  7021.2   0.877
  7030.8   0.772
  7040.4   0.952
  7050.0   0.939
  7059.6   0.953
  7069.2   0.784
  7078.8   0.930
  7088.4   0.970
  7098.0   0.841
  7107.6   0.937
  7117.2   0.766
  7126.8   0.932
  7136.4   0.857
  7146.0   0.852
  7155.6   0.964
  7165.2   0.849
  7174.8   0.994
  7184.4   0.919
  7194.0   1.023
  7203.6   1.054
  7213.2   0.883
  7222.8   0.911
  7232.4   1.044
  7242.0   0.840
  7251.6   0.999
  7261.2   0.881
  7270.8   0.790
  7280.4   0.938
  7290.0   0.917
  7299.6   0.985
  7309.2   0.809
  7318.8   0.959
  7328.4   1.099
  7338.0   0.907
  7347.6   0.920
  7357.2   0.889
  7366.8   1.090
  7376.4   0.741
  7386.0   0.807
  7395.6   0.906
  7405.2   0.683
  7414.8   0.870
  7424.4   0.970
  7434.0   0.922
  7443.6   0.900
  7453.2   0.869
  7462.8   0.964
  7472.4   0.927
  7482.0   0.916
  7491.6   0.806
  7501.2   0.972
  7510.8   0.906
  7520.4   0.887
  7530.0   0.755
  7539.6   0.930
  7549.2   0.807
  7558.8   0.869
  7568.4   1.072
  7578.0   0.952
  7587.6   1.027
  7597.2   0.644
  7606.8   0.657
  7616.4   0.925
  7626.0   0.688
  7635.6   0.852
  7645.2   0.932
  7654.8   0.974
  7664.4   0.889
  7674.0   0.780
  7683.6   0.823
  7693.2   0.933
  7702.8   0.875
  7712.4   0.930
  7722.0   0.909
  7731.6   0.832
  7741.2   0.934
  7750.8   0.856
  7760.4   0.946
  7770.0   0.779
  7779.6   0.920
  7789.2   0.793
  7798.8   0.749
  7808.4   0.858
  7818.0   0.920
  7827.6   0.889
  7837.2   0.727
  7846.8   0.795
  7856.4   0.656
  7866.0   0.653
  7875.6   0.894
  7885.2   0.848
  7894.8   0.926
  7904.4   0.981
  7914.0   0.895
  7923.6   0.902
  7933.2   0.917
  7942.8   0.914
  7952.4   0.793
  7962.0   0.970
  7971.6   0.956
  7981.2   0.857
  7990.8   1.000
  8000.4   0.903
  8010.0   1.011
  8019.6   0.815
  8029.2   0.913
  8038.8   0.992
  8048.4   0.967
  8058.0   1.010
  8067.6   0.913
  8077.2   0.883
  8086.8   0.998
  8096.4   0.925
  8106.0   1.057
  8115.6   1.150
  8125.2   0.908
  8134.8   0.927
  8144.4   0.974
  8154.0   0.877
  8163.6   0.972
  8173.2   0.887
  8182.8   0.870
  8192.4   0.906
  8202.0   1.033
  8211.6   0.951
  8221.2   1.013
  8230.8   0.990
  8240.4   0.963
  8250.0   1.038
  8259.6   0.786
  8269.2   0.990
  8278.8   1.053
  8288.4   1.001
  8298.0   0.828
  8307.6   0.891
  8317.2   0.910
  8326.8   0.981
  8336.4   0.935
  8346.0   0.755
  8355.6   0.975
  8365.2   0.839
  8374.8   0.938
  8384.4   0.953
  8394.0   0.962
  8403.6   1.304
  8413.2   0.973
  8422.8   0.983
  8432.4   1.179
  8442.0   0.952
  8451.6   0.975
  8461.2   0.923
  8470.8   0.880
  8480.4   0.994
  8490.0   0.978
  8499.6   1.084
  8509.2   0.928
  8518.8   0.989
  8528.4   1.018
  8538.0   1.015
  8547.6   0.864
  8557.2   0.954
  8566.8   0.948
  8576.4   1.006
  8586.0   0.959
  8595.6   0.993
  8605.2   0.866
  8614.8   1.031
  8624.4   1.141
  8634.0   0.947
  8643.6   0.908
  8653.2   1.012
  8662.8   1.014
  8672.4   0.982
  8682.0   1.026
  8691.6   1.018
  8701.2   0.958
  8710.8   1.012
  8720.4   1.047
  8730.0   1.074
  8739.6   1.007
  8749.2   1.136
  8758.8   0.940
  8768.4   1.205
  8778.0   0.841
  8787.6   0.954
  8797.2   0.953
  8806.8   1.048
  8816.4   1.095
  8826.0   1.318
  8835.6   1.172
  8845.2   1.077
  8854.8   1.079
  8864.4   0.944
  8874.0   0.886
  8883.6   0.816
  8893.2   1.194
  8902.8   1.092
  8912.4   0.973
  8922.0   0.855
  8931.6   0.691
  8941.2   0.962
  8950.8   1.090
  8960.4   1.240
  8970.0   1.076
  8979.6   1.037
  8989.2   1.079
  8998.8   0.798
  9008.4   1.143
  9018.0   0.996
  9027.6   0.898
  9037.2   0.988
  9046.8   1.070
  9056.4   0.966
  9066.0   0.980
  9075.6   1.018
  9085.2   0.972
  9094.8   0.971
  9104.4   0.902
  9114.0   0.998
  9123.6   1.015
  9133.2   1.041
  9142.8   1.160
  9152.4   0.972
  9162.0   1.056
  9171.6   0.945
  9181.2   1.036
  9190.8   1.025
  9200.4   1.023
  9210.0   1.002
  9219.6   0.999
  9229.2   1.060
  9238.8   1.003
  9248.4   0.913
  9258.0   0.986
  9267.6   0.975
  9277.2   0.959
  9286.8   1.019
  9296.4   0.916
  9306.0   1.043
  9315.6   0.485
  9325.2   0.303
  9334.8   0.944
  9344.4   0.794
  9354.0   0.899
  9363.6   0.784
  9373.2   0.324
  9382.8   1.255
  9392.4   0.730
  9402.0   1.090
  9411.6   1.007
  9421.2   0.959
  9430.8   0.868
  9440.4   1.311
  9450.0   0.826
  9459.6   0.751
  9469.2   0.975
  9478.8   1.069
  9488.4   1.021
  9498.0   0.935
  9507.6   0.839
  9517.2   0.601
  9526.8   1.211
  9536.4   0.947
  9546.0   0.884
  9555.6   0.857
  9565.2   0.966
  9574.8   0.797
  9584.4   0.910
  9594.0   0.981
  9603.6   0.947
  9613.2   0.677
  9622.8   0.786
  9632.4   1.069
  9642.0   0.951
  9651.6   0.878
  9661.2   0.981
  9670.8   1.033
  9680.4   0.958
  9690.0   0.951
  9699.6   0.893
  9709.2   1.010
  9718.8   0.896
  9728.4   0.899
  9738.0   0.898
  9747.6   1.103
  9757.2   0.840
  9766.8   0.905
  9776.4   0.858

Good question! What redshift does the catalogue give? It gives 0.515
